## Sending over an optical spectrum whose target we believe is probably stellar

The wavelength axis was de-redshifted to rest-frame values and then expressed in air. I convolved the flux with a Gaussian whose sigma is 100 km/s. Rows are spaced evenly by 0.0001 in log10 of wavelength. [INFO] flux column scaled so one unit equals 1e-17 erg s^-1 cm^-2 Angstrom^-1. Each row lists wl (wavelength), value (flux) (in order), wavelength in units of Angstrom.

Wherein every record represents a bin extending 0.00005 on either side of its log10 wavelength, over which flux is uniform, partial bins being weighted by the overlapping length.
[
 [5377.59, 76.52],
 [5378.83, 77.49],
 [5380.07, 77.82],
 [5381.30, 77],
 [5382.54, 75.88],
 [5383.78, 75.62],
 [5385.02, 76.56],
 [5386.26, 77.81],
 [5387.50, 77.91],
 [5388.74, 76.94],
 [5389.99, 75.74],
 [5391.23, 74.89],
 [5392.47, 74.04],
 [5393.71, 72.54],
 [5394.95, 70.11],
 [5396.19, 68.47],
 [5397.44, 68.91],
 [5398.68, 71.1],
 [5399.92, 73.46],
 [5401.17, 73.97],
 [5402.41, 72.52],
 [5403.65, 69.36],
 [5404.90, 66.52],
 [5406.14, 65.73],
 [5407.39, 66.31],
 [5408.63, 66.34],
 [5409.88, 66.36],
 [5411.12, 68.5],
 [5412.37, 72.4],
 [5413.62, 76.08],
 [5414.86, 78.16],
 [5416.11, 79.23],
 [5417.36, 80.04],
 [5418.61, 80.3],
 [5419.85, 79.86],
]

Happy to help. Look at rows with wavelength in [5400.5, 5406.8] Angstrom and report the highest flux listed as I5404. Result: 73.97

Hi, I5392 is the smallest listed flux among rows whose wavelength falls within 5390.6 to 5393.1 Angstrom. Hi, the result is 74.04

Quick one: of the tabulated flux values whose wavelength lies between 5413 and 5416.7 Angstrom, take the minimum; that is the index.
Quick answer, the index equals 76.08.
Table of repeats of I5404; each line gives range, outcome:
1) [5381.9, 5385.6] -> 76.56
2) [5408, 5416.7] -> 79.23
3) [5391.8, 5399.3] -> 74.04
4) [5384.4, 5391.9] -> 77.91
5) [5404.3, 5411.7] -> 68.5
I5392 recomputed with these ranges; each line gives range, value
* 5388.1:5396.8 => 68.47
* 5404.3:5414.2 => 65.73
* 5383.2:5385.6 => 75.62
